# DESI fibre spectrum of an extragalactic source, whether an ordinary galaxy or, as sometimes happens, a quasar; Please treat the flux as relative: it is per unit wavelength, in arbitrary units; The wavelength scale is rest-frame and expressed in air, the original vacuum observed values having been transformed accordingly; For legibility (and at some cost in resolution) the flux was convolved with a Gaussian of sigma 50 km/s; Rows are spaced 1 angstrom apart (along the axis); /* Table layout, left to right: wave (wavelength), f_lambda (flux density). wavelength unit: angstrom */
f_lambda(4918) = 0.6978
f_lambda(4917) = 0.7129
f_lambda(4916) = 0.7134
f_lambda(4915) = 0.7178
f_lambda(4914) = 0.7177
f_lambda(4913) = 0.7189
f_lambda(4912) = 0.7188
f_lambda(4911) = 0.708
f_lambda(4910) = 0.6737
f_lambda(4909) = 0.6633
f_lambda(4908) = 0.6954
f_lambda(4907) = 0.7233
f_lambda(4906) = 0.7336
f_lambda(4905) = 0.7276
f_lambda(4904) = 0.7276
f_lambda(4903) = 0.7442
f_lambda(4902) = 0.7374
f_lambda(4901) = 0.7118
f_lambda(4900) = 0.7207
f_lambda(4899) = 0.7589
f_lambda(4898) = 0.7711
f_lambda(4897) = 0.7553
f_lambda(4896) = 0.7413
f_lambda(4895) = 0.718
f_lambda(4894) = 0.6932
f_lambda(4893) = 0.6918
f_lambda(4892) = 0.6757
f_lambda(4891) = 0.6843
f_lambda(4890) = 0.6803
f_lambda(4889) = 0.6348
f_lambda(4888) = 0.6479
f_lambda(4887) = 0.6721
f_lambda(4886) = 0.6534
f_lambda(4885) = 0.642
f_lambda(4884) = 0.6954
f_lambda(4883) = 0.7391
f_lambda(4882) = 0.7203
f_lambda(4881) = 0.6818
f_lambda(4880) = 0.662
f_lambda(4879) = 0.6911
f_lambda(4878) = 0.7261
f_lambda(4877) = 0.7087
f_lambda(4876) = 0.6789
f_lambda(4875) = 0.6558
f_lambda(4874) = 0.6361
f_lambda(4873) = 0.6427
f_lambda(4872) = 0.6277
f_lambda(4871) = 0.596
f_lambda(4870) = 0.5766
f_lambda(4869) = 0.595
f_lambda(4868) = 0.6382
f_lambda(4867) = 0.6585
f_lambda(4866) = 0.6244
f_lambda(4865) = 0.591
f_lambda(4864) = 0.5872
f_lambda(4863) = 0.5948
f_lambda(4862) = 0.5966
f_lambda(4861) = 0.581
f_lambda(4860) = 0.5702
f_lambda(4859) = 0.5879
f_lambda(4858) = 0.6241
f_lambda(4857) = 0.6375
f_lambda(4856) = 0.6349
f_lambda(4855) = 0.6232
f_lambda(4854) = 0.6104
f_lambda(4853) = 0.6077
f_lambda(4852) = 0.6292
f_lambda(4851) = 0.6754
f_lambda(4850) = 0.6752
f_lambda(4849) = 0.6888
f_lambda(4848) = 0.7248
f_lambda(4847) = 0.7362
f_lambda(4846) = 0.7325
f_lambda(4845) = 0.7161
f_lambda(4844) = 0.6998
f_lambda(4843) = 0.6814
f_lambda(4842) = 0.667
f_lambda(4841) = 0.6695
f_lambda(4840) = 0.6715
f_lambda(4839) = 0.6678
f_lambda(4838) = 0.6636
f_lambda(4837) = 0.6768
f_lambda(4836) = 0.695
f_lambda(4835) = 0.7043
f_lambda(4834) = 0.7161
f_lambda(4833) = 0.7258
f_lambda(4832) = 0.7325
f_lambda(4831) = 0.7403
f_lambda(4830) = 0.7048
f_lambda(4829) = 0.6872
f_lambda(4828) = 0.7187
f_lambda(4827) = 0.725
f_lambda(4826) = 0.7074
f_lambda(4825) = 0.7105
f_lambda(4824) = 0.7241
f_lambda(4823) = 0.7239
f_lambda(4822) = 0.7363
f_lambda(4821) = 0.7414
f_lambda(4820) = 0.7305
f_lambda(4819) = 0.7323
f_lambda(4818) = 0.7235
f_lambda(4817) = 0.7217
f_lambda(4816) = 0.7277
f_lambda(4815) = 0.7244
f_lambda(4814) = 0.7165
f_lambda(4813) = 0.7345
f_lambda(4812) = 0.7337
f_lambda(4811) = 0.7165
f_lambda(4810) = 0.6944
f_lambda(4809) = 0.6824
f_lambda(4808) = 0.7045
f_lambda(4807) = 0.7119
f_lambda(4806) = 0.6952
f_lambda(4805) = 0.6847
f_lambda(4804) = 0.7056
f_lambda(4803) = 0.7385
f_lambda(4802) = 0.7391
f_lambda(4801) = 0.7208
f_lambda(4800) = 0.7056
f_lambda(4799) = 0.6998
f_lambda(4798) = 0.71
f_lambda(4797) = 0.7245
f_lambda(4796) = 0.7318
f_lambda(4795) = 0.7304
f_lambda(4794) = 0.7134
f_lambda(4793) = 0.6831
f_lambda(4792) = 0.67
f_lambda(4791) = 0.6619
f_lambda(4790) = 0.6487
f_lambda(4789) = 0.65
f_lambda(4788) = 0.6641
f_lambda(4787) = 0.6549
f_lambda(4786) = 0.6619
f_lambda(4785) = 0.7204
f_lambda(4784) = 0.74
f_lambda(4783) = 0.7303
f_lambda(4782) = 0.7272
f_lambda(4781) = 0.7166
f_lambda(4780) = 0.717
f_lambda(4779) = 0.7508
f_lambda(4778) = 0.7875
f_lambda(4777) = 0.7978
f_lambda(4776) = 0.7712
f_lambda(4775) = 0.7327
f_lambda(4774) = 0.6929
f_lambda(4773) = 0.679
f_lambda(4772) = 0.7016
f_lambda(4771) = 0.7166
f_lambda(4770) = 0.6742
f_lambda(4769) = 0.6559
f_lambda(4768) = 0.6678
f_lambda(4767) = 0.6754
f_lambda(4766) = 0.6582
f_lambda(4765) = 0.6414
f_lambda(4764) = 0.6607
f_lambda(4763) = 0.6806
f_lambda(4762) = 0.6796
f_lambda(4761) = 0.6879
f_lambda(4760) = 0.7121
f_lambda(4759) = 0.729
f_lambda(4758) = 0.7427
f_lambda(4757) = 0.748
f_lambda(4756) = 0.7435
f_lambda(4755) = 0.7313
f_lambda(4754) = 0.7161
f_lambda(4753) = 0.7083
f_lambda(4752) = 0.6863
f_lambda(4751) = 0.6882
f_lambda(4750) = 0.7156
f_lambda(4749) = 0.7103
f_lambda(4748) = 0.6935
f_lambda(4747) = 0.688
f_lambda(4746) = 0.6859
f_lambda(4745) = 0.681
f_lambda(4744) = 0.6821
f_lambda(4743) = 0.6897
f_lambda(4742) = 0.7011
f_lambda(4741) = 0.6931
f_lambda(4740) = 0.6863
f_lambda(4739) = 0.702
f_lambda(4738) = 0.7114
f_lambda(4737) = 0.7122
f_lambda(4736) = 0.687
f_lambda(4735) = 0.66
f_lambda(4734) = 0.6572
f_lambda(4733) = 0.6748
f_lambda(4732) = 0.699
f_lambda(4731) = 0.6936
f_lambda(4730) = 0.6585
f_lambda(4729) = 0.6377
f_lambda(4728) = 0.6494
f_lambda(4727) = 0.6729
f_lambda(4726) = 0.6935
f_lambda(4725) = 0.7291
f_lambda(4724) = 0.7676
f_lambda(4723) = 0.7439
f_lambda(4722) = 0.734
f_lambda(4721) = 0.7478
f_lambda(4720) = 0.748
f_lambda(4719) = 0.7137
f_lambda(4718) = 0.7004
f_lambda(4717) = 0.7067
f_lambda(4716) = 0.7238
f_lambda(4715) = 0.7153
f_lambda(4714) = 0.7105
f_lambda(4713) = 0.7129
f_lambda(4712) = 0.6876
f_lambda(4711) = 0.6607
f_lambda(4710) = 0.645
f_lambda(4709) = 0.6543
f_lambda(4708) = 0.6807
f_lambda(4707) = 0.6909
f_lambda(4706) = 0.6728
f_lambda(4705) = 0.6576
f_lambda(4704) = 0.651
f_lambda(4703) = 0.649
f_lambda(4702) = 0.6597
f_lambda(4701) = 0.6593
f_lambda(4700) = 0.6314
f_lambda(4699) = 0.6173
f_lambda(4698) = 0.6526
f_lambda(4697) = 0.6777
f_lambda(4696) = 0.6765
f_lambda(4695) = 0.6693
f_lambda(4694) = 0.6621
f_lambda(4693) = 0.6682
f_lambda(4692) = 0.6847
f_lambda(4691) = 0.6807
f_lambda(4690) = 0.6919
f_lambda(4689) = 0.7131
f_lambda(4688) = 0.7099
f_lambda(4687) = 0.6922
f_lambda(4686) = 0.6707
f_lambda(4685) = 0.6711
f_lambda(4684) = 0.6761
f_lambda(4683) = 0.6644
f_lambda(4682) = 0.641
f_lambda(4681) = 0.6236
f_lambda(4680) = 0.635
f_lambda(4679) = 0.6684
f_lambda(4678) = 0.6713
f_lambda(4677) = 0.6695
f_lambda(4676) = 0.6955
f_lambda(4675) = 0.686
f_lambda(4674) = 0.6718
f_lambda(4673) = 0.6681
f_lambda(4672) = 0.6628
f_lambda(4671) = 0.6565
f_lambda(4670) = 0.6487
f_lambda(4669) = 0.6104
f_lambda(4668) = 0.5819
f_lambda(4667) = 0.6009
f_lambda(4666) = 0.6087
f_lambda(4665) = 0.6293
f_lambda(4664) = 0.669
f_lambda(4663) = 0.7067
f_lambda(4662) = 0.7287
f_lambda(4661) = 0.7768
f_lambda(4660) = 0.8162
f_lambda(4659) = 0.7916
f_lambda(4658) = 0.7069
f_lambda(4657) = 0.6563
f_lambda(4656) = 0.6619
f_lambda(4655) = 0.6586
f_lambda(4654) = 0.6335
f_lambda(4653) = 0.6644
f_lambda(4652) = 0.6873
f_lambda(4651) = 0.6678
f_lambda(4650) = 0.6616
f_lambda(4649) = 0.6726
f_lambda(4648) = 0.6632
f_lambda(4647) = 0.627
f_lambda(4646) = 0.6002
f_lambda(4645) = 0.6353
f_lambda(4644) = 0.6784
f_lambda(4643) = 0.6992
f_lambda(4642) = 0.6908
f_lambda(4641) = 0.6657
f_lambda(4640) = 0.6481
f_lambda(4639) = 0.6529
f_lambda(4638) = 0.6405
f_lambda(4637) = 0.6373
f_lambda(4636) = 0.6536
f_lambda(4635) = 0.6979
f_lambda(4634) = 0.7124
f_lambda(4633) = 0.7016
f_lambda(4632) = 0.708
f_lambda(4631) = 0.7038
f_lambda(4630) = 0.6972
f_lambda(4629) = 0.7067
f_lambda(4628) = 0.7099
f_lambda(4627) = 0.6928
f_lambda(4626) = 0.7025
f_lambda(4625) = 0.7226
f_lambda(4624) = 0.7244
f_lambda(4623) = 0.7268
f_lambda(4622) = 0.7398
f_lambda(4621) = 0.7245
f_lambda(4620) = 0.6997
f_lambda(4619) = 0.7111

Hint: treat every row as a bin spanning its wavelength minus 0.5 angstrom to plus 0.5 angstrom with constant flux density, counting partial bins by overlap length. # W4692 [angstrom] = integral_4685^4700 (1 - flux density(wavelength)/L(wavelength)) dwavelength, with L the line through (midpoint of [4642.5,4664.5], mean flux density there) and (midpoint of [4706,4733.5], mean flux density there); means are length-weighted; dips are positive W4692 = 0.4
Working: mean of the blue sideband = 0.685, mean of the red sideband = 0.698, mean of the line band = 0.675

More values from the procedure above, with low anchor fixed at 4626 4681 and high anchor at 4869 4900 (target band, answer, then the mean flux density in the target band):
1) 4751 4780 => -1.33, 0.708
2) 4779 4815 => -1.43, 0.705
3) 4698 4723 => -0.38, 0.685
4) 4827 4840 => -0.44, 0.702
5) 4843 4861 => 0.64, 0.656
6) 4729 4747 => -0.25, 0.685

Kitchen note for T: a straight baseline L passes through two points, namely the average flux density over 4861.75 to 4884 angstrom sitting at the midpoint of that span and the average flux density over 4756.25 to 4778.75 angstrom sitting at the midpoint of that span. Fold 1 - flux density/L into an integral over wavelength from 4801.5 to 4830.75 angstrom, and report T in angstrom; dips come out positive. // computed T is -1.7 angstrom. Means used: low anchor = 0.705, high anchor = 0.648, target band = 0.717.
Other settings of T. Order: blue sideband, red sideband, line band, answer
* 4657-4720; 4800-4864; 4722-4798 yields -1.87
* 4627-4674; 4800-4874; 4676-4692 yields 0.03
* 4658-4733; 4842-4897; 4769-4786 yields -1.38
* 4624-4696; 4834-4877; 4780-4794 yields -0.67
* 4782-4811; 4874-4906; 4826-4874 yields 2.89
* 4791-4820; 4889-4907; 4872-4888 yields 0.90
